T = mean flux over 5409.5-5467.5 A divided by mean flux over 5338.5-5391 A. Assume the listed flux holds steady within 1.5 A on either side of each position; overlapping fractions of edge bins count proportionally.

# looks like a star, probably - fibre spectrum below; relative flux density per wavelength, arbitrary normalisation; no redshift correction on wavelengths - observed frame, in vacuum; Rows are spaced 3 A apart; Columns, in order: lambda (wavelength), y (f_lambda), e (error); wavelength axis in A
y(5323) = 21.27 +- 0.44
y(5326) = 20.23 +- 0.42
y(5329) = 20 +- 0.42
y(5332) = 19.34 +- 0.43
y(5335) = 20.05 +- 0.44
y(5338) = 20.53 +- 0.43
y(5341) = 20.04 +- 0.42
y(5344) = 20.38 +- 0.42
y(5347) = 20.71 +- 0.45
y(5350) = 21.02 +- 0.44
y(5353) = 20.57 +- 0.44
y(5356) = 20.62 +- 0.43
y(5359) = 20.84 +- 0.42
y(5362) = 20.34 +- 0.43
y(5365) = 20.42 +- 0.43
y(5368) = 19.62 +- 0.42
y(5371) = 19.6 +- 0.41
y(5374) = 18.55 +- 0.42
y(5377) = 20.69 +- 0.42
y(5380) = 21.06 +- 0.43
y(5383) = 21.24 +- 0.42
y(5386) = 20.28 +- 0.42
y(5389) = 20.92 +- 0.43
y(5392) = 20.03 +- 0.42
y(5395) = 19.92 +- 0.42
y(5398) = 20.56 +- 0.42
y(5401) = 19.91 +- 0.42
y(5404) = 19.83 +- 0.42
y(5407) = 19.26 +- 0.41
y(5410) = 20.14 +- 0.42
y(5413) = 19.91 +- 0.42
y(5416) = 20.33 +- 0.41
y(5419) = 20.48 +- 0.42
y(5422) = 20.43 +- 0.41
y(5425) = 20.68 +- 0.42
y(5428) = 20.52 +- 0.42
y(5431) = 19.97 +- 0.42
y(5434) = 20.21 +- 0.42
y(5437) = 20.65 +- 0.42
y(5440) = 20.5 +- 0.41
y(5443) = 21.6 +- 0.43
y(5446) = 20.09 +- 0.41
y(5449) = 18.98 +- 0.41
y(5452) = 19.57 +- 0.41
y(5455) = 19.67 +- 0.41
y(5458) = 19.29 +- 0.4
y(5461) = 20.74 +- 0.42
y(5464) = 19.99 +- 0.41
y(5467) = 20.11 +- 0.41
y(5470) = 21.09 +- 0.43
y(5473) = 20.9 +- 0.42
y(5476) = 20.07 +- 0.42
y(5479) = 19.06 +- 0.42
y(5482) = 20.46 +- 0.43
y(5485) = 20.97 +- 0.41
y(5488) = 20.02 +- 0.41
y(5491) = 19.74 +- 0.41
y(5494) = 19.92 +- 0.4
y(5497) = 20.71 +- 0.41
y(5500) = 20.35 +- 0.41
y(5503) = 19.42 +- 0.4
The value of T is 1.0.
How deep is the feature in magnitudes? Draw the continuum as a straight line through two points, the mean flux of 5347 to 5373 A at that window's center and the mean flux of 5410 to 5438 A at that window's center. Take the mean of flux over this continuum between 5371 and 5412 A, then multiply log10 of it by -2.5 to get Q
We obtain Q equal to 0.01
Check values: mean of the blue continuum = 20.4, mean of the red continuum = 20.3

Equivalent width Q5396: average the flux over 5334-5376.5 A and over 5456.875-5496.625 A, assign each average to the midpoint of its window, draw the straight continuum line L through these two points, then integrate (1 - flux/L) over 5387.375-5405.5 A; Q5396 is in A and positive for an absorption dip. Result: 0.0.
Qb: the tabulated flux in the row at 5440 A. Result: 20.5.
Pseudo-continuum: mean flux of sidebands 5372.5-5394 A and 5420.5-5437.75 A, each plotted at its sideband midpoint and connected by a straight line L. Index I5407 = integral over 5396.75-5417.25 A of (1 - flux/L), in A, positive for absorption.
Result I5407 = 0.41 A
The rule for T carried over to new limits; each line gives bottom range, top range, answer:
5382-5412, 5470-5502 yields 1.00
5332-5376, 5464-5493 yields 1.00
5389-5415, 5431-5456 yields 1.01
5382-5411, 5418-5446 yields 1.02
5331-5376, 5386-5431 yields 1.00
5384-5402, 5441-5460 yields 0.98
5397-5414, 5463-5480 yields 1.02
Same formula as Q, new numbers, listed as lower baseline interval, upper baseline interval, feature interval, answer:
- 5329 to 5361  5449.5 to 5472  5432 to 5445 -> -0.03 mag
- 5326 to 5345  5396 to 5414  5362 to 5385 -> -0.01 mag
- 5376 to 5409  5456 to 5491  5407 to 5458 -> 0.01 mag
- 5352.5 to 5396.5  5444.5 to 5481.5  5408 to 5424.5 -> -0.01 mag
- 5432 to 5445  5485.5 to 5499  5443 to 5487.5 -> 0.02 mag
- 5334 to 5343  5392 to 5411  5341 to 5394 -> -0.02 mag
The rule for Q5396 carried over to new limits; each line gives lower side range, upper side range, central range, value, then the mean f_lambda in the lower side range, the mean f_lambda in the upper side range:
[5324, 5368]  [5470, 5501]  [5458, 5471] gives 0.0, 20.3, 20.3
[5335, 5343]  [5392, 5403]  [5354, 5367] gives -0.2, 20.2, 20.1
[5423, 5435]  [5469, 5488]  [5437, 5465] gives 0.4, 20.4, 20.4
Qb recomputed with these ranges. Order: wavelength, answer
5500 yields 20.35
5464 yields 19.99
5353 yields 20.57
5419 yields 20.48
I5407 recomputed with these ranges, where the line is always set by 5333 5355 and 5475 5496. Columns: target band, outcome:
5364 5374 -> 0.36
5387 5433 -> 0.16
